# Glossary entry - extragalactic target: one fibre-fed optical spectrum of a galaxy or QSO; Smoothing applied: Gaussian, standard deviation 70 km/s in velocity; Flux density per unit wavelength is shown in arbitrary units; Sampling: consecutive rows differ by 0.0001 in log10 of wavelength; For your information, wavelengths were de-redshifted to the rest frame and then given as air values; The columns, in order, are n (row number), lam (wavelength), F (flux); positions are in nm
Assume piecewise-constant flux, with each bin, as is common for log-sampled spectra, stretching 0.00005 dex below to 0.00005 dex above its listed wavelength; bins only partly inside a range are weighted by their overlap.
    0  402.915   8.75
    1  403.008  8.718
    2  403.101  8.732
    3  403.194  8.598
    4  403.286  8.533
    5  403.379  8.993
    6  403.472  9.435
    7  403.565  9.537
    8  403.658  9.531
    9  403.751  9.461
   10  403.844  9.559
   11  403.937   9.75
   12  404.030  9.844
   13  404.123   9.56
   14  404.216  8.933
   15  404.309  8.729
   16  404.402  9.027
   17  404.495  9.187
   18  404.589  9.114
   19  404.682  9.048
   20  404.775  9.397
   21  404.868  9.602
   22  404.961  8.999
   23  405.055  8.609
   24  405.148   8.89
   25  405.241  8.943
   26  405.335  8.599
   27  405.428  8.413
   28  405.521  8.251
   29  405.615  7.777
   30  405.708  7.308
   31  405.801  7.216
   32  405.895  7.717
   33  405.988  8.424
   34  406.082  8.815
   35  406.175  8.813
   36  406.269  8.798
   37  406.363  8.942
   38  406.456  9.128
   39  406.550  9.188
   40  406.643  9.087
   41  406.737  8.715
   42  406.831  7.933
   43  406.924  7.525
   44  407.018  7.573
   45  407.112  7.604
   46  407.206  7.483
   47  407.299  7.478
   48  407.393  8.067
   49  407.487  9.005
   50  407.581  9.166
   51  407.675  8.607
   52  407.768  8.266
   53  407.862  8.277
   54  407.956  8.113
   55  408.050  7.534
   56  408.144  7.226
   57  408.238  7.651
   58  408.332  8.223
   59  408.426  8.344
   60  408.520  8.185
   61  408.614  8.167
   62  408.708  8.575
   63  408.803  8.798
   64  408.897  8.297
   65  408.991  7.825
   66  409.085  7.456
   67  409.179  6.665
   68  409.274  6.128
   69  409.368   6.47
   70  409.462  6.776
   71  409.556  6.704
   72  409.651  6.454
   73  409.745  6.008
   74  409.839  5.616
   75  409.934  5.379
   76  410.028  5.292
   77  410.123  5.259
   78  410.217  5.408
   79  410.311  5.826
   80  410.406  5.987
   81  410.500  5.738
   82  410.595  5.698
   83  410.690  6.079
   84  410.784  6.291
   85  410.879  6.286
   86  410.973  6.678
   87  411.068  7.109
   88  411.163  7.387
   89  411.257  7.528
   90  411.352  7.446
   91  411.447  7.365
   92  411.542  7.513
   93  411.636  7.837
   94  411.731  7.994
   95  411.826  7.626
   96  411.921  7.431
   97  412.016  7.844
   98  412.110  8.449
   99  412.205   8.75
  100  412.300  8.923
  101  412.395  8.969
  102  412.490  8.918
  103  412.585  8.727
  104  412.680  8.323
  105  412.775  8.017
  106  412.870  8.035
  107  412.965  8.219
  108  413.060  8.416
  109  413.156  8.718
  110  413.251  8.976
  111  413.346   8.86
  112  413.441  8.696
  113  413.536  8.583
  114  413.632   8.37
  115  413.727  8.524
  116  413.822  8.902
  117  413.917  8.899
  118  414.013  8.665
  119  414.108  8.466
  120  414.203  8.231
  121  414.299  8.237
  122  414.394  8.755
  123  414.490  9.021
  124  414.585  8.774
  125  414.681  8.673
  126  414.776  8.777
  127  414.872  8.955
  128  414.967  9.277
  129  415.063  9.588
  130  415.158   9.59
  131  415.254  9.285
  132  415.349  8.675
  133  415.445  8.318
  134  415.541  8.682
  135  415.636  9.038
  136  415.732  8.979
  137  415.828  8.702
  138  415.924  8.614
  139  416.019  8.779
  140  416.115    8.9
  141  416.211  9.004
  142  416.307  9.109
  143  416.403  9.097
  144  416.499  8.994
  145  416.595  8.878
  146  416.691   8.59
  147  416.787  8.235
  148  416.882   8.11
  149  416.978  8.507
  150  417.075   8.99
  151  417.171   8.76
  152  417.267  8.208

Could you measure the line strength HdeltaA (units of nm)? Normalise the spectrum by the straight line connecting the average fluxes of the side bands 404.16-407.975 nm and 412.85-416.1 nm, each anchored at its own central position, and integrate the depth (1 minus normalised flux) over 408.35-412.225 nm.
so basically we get 0.74 nm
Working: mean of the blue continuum 8.51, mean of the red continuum 8.75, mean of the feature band 6.99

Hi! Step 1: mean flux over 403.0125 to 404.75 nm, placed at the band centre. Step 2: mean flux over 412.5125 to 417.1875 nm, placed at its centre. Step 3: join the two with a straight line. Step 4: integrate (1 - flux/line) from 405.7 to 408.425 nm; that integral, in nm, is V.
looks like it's 0.25 nm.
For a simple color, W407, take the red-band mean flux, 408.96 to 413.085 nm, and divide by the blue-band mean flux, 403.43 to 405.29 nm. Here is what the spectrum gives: 0.8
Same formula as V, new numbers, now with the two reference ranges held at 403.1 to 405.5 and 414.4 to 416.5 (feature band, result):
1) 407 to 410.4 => 0.65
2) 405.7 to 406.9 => 0.08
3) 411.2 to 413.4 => 0.19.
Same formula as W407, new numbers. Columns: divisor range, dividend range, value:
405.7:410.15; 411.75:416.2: 1.12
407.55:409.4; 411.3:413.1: 1.03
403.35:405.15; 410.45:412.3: 0.78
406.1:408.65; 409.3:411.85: 0.79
